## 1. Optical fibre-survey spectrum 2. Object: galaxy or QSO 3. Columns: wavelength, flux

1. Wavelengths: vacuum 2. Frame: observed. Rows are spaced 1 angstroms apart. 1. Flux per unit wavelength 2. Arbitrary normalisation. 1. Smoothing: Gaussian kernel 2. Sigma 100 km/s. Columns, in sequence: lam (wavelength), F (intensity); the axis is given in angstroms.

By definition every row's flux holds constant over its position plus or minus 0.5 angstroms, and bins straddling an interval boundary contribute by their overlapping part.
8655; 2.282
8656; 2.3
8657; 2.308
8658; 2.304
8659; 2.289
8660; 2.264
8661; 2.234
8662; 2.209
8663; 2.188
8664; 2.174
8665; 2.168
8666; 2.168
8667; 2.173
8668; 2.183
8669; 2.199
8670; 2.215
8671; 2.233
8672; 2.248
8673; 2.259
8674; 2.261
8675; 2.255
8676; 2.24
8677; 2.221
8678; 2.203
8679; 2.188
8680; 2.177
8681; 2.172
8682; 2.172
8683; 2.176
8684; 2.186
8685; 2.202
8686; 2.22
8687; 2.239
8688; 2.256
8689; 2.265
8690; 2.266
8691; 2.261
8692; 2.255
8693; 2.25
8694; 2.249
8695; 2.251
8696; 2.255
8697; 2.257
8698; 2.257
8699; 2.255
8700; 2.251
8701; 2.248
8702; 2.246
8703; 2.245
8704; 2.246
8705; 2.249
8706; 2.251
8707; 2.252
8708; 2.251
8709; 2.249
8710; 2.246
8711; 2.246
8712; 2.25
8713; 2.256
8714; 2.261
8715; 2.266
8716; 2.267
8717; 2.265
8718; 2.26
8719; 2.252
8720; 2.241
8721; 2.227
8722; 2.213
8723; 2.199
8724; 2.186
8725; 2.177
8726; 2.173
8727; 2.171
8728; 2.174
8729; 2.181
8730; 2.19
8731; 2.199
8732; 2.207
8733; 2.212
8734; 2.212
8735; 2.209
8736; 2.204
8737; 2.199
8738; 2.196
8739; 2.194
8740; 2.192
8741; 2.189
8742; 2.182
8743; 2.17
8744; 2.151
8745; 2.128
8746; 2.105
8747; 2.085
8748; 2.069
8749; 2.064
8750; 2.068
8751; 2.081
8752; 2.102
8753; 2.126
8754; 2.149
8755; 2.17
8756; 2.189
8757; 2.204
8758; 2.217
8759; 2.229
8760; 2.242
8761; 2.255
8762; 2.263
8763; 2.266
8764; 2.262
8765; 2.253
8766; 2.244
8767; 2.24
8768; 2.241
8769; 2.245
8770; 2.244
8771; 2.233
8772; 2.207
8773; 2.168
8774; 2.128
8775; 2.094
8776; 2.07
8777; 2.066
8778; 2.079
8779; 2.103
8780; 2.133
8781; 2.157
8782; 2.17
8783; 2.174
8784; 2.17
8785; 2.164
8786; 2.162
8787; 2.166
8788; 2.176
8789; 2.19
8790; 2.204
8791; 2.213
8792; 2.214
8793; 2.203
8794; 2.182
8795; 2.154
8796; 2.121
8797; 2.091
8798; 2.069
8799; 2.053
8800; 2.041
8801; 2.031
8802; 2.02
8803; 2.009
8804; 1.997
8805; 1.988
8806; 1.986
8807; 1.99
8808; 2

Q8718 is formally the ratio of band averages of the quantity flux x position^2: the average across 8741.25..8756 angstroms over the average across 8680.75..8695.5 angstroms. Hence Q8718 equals 0.97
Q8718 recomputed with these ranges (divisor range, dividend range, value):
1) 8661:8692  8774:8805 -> 0.98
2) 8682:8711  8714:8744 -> 0.99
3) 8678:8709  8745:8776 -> 0.99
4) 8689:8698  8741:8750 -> 0.95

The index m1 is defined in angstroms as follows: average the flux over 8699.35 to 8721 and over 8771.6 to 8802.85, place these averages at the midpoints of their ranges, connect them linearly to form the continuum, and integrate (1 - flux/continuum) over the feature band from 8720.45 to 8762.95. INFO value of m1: 0.5 angstroms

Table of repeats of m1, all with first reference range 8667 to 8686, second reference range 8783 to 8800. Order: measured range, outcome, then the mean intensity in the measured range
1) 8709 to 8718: -0.27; 2.26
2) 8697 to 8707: -0.24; 2.25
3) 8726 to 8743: -0.08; 2.19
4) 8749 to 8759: 0.13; 2.15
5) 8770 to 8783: 0.14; 2.14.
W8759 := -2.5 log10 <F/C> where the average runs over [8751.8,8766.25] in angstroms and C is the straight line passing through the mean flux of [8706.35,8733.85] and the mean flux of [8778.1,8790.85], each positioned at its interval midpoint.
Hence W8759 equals -0.01 mag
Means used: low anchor 2.22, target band 2.21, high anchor 2.16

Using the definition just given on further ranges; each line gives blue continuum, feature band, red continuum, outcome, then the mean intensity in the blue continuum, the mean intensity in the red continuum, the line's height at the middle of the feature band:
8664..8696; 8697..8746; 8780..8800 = -0.01 mag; 2.22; 2.16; 2.2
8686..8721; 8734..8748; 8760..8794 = 0.03 mag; 2.25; 2.19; 2.22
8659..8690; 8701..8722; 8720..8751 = -0.03 mag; 2.21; 2.17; 2.19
